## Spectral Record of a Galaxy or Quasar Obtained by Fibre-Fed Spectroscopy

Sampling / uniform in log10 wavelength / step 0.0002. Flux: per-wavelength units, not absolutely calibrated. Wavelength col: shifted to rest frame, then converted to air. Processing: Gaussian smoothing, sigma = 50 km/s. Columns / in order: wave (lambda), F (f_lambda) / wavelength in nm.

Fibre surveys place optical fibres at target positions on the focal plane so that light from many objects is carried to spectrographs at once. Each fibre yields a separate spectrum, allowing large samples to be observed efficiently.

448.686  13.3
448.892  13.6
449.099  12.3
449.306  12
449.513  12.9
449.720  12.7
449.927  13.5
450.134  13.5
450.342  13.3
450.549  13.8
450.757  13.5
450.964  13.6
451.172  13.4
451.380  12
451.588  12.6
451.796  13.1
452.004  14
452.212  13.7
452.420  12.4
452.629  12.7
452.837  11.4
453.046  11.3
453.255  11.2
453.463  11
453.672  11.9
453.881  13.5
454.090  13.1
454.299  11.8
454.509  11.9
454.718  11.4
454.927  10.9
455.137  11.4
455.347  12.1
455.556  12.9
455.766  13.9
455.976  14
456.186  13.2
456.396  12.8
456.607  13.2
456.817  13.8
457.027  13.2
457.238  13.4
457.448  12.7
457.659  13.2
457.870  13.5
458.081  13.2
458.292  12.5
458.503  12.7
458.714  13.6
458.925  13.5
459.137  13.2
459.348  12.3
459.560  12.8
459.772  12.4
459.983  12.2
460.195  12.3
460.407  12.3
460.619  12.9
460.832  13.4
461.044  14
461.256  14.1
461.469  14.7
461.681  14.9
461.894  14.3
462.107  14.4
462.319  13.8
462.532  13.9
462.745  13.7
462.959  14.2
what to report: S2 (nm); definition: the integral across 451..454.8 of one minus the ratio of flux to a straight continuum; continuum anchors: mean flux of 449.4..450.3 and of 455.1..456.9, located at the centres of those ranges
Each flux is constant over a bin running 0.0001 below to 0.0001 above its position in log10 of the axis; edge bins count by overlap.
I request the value 0.21 nm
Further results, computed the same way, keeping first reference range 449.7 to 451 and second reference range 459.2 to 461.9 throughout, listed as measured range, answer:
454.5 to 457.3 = 0.13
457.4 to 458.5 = 0.02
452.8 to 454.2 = 0.15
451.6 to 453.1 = 0.08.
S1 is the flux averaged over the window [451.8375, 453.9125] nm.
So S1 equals 12.3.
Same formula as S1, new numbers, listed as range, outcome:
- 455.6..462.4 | 13.3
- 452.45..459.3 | 12.6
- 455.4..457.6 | 13.3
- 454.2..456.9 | 12.6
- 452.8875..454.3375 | 12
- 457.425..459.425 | 13.1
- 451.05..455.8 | 12.3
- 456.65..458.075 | 13.3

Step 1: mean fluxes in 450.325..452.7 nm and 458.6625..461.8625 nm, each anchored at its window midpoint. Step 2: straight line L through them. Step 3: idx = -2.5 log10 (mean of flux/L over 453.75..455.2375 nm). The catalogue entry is 0.104 mag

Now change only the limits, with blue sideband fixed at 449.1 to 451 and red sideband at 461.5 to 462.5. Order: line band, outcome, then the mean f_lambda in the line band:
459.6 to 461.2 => 0.11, 12.8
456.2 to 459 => 0.06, 13.2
